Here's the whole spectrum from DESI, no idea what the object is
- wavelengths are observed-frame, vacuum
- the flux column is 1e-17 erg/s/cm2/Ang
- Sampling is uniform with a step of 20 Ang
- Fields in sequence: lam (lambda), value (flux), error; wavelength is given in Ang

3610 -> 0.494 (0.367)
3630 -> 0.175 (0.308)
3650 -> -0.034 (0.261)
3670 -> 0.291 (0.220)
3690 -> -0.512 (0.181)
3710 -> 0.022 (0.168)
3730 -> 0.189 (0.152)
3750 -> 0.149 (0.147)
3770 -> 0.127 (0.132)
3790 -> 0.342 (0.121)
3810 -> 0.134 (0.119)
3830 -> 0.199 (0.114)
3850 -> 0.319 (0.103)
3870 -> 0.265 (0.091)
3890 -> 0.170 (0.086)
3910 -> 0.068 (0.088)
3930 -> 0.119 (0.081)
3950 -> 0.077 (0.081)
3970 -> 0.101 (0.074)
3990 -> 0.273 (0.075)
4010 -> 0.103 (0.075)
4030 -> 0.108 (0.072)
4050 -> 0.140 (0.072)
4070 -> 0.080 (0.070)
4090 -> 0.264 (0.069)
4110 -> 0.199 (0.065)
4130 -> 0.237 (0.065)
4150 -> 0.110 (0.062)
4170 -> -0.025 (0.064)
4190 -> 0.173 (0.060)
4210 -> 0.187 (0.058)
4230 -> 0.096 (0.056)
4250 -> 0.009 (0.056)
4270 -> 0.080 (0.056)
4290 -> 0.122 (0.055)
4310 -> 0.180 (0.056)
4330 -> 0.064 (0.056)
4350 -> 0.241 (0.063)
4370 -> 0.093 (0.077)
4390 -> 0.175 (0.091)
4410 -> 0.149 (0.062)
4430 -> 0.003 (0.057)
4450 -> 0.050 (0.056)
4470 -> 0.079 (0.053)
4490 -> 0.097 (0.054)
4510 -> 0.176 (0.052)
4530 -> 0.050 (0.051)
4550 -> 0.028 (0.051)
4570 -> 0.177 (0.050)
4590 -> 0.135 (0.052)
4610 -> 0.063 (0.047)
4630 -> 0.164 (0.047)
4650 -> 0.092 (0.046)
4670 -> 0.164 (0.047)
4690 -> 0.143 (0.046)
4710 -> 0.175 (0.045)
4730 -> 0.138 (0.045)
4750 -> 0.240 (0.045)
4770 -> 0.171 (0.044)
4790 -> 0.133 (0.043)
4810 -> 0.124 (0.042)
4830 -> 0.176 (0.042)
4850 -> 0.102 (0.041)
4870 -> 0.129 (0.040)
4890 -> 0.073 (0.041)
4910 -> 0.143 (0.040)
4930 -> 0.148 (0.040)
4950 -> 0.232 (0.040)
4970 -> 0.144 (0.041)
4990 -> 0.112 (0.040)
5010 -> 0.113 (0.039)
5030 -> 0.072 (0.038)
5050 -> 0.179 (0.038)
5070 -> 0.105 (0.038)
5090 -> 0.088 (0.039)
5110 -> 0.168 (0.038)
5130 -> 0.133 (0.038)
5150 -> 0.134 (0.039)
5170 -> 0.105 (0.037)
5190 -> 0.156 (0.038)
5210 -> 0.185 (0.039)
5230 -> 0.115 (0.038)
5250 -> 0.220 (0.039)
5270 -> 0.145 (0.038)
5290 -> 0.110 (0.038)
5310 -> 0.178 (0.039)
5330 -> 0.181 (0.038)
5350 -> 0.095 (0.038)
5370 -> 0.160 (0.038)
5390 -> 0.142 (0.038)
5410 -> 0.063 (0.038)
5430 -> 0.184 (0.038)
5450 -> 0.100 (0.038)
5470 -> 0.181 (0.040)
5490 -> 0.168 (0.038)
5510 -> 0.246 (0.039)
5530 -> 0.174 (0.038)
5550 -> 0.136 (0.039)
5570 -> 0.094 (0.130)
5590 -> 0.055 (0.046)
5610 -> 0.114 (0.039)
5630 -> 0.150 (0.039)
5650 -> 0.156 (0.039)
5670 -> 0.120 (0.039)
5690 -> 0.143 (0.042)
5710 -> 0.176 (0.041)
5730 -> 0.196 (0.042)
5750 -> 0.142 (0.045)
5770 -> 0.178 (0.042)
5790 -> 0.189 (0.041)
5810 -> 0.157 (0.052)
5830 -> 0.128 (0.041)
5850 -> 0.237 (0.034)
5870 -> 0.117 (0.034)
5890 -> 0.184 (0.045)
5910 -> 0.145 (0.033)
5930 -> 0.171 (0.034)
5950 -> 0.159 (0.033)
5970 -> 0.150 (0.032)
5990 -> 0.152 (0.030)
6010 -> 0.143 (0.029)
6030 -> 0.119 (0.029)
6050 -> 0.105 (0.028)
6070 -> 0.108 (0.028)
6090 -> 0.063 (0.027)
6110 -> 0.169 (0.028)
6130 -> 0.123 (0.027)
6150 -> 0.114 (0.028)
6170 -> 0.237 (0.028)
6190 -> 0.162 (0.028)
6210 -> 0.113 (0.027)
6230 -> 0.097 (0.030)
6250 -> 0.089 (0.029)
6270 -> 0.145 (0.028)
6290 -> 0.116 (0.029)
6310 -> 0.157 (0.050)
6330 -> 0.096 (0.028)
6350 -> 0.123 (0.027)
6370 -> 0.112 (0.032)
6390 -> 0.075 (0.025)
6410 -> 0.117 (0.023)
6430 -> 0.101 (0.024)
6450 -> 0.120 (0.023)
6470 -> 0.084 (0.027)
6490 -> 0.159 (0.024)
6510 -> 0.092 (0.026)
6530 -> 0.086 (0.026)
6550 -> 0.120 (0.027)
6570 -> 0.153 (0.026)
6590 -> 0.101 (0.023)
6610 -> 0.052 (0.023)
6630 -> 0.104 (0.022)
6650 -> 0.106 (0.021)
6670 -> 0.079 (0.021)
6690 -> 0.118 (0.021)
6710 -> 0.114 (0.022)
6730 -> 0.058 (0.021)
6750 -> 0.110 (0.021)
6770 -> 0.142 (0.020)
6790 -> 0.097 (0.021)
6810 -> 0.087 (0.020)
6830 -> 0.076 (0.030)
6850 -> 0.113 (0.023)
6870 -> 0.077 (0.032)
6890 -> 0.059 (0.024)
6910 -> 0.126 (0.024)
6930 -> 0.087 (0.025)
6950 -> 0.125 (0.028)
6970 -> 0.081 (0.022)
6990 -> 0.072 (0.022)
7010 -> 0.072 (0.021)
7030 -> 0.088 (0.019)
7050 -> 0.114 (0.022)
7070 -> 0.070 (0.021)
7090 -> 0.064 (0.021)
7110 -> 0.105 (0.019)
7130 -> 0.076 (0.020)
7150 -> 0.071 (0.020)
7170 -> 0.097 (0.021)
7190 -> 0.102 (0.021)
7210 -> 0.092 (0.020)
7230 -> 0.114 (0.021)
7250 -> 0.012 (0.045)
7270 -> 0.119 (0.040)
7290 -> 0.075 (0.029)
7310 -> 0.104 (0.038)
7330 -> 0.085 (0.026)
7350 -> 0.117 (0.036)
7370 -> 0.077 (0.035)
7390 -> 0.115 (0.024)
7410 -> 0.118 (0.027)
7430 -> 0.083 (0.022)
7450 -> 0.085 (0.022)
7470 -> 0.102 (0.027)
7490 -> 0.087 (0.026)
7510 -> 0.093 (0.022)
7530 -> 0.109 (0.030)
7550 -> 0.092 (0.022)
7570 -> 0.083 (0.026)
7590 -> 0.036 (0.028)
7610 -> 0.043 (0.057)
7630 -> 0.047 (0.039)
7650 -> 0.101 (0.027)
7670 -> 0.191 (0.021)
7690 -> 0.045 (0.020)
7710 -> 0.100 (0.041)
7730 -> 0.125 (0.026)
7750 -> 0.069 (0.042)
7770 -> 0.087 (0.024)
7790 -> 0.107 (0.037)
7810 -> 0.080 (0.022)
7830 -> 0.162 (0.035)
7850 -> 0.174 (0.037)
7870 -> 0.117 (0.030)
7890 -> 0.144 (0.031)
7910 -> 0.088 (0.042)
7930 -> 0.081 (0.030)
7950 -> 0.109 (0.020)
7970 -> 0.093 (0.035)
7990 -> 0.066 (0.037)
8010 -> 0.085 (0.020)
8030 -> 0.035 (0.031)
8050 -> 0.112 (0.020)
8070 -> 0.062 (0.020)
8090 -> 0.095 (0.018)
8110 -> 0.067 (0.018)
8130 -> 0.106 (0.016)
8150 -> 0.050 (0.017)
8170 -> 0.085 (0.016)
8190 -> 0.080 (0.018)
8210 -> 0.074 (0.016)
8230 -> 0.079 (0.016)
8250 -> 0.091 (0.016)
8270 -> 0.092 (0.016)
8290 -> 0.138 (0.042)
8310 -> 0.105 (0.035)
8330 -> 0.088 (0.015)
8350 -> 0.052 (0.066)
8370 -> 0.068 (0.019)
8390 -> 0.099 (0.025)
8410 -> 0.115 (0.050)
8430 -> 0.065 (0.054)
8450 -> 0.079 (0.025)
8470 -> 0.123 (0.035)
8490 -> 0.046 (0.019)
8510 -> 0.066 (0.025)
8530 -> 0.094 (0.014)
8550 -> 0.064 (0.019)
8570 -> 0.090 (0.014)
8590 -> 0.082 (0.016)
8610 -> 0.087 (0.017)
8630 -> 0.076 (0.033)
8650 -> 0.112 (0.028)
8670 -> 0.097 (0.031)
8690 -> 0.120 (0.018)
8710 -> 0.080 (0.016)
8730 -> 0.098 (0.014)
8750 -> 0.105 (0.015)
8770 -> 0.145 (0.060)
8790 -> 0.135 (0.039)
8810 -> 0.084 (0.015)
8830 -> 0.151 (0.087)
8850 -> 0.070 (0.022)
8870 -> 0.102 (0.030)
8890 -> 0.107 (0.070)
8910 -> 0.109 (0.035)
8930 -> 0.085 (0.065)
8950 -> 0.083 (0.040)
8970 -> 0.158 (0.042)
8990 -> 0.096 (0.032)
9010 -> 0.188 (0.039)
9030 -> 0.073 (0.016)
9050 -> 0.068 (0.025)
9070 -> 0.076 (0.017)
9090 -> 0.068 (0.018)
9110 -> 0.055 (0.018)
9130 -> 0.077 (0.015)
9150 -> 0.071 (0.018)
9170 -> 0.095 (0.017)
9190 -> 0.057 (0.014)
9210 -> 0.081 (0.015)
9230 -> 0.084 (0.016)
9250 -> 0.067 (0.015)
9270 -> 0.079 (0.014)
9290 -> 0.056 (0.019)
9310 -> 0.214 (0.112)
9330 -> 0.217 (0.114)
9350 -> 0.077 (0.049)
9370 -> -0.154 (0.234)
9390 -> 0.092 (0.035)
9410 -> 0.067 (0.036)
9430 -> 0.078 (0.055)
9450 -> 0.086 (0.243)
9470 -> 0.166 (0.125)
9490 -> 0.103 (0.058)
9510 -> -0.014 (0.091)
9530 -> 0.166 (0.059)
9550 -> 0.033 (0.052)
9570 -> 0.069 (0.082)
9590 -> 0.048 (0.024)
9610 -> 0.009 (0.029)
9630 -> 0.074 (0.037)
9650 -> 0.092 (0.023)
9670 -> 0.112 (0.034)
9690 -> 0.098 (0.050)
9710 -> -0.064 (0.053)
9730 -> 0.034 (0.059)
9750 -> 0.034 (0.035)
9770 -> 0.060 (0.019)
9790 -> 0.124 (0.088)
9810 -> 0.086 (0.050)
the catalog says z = 0.167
